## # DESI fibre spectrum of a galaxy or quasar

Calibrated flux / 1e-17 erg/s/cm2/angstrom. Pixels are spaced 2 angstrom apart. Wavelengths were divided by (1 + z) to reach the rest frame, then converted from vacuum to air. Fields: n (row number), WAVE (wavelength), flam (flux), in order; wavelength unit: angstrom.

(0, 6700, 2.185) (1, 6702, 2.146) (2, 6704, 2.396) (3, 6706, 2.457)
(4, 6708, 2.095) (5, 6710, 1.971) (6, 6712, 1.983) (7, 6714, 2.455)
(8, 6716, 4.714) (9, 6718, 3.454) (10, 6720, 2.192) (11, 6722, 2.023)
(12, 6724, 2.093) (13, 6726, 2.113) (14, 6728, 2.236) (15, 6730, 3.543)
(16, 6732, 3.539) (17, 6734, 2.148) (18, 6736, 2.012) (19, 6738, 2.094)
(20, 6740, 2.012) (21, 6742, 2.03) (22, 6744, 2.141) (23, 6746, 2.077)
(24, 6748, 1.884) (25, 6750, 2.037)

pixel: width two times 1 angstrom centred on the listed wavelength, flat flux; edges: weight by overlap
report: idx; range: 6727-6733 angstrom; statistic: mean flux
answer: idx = 3.11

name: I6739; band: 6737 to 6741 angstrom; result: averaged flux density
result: 2.05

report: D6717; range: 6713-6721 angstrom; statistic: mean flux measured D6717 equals 3.2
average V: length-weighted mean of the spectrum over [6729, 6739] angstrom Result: 2.67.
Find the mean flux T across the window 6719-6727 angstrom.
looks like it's 2.11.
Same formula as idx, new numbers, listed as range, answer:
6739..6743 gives 2.02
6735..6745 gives 2.06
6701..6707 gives 2.33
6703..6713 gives 2.18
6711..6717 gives 3.05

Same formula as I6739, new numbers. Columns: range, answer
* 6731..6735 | 2.84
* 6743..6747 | 2.11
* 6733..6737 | 2.08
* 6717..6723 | 2.56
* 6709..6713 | 1.98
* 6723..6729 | 2.15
